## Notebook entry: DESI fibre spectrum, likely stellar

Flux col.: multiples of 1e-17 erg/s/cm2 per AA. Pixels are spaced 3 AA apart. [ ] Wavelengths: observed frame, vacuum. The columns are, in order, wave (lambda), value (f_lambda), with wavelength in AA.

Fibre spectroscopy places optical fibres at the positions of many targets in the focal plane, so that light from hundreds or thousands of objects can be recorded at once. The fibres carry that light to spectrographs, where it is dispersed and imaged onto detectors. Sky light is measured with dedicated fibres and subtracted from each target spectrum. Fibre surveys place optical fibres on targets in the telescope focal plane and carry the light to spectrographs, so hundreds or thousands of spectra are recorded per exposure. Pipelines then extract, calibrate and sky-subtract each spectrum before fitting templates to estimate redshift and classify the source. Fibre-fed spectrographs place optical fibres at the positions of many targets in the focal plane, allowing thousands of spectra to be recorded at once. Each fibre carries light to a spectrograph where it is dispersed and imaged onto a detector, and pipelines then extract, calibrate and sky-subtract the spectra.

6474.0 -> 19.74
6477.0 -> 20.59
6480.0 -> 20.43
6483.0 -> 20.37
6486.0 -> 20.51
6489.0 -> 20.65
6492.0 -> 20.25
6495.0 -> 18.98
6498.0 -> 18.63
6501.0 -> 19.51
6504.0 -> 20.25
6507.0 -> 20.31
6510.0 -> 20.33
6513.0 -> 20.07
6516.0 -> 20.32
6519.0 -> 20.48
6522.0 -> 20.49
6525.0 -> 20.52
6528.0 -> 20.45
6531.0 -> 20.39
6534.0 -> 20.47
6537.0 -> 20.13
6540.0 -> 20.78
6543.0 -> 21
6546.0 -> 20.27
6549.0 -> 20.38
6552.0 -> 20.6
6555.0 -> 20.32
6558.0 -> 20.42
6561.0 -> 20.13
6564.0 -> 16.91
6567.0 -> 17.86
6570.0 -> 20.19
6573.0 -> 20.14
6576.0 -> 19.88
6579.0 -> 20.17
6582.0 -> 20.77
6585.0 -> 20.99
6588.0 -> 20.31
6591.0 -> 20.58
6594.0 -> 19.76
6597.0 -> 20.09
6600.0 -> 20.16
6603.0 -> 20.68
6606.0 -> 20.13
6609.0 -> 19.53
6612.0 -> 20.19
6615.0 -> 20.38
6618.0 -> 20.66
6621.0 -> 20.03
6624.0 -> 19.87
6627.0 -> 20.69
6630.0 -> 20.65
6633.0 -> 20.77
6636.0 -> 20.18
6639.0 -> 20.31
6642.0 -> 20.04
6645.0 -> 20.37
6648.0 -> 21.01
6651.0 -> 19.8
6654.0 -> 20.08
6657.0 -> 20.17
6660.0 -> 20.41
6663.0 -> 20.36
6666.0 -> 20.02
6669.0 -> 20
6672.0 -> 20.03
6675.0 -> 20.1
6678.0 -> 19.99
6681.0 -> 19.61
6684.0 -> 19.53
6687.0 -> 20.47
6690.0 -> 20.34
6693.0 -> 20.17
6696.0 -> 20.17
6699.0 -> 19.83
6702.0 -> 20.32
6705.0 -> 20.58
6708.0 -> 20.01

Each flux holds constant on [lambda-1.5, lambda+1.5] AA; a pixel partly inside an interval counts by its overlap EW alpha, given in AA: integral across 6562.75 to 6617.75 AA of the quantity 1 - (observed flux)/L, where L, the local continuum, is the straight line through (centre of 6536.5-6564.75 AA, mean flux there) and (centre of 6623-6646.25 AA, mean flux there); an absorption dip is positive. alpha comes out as 0.8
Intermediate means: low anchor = 20.2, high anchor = 20.4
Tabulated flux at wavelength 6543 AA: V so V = 21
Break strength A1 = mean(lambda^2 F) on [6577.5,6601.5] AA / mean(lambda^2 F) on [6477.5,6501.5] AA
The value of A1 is 1.05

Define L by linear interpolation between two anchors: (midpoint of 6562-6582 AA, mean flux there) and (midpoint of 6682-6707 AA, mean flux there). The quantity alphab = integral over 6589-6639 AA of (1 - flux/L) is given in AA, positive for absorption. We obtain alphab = -1.67 AA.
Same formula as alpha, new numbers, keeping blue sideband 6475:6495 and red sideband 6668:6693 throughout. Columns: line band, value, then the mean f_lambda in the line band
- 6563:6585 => 0.66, 19.6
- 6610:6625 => -0.07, 20.2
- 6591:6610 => 0.03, 20.1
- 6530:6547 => -0.22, 20.5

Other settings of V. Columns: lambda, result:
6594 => 19.76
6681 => 19.61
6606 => 20.13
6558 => 20.42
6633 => 20.77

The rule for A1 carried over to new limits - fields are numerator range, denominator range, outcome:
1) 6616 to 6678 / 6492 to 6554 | 1.04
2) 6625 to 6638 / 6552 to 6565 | 1.07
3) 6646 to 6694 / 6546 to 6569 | 1.06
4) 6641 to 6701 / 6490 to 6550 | 1.04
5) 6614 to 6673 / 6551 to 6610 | 1.04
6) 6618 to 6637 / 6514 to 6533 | 1.03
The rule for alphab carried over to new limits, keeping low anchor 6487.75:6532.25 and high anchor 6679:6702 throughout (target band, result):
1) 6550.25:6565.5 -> 0.3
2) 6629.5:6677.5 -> -0.5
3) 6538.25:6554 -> -0.4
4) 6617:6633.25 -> -0.3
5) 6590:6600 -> 0.0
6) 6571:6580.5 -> 0.0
